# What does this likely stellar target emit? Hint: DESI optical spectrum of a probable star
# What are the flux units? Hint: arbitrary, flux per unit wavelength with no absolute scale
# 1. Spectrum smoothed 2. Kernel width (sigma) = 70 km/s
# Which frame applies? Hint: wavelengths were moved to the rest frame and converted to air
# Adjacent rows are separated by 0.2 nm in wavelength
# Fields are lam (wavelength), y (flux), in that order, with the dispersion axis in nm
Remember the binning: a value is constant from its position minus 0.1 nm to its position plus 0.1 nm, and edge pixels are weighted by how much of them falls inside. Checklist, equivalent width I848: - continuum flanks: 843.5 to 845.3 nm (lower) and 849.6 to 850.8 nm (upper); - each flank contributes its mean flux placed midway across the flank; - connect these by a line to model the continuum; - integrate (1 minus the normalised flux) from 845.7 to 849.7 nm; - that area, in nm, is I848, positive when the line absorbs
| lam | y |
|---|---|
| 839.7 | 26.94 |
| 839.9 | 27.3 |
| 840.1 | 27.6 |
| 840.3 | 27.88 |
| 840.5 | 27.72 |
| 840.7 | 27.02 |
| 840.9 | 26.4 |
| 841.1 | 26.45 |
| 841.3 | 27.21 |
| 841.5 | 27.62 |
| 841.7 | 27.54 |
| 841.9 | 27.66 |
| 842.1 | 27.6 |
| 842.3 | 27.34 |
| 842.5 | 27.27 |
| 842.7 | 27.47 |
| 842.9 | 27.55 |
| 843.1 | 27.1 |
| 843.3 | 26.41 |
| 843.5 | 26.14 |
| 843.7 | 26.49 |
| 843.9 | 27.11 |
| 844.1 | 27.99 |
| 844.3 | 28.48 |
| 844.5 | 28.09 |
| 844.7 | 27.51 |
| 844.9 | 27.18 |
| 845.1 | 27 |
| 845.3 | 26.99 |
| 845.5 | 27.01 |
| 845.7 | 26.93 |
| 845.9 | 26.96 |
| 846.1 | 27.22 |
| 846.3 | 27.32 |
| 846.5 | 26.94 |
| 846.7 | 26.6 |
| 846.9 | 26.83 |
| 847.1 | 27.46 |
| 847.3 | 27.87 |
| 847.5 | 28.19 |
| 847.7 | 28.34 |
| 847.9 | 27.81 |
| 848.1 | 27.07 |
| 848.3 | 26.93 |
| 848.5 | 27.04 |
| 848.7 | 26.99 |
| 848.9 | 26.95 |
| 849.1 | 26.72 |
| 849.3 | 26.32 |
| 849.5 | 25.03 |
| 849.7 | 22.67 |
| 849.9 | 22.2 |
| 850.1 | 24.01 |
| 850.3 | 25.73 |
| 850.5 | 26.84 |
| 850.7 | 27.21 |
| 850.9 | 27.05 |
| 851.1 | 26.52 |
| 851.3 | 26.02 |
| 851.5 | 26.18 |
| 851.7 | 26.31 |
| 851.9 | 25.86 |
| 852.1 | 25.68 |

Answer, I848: -0.17 nm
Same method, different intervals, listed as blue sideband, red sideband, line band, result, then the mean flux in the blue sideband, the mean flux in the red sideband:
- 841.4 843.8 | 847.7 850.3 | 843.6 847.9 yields -0.13 nm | 27.2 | 25.9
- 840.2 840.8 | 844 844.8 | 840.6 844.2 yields 0.08 nm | 27.5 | 28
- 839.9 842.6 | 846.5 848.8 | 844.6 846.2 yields 0.01 nm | 27.3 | 27.4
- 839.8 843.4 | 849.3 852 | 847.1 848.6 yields -0.09 nm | 27.3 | 25.5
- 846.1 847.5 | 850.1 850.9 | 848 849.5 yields 0.00 nm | 27.2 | 26.3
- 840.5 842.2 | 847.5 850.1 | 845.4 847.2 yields -0.03 nm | 27.2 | 26.2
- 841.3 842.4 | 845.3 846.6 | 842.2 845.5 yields 0.01 nm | 27.5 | 27.1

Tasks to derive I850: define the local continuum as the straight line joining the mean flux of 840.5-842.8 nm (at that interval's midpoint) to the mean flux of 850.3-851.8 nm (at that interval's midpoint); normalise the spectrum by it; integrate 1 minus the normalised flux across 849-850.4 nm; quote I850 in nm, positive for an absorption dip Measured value 0.10 nm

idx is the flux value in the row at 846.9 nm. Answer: 26.83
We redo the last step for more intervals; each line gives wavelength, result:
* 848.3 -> 26.93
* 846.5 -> 26.94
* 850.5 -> 26.84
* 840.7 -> 27.02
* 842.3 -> 27.34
